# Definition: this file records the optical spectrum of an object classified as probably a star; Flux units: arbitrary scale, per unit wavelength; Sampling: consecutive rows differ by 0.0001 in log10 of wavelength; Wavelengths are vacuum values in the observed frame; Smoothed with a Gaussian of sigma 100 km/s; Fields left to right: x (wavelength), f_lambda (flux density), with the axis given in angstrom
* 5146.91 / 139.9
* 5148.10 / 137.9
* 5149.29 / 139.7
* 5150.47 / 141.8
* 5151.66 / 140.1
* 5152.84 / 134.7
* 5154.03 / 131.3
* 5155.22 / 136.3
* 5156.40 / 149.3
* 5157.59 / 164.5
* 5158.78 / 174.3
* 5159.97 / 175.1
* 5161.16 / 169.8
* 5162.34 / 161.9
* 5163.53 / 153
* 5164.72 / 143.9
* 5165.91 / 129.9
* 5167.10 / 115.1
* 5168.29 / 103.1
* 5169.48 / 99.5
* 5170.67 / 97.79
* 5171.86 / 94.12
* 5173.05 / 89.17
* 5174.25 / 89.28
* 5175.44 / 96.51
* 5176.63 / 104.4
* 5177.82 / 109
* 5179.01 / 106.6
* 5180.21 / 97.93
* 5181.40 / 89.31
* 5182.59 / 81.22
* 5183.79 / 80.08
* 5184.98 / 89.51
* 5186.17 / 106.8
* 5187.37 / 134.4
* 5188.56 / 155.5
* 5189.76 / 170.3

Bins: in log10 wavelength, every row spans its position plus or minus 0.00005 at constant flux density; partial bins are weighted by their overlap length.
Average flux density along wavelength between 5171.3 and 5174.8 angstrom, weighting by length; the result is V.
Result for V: 90.6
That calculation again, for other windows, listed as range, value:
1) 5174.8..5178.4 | 103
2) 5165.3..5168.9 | 116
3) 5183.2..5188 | 103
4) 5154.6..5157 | 143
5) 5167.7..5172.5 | 98.6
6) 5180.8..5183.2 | 85.3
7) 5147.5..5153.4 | 139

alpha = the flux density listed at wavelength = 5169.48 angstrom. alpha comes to 99.5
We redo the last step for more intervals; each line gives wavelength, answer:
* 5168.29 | 103.1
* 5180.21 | 97.93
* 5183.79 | 80.08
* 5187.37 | 134.4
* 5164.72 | 143.9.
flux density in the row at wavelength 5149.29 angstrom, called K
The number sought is 139.7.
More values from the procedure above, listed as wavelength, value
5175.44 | 96.51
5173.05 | 89.17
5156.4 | 149.3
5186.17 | 106.8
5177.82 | 109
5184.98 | 89.51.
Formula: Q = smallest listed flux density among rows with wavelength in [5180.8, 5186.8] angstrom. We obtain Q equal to 80.08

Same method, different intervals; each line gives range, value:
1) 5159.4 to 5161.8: 169.8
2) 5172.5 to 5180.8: 89.17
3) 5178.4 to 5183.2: 81.22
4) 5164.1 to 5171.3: 97.79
